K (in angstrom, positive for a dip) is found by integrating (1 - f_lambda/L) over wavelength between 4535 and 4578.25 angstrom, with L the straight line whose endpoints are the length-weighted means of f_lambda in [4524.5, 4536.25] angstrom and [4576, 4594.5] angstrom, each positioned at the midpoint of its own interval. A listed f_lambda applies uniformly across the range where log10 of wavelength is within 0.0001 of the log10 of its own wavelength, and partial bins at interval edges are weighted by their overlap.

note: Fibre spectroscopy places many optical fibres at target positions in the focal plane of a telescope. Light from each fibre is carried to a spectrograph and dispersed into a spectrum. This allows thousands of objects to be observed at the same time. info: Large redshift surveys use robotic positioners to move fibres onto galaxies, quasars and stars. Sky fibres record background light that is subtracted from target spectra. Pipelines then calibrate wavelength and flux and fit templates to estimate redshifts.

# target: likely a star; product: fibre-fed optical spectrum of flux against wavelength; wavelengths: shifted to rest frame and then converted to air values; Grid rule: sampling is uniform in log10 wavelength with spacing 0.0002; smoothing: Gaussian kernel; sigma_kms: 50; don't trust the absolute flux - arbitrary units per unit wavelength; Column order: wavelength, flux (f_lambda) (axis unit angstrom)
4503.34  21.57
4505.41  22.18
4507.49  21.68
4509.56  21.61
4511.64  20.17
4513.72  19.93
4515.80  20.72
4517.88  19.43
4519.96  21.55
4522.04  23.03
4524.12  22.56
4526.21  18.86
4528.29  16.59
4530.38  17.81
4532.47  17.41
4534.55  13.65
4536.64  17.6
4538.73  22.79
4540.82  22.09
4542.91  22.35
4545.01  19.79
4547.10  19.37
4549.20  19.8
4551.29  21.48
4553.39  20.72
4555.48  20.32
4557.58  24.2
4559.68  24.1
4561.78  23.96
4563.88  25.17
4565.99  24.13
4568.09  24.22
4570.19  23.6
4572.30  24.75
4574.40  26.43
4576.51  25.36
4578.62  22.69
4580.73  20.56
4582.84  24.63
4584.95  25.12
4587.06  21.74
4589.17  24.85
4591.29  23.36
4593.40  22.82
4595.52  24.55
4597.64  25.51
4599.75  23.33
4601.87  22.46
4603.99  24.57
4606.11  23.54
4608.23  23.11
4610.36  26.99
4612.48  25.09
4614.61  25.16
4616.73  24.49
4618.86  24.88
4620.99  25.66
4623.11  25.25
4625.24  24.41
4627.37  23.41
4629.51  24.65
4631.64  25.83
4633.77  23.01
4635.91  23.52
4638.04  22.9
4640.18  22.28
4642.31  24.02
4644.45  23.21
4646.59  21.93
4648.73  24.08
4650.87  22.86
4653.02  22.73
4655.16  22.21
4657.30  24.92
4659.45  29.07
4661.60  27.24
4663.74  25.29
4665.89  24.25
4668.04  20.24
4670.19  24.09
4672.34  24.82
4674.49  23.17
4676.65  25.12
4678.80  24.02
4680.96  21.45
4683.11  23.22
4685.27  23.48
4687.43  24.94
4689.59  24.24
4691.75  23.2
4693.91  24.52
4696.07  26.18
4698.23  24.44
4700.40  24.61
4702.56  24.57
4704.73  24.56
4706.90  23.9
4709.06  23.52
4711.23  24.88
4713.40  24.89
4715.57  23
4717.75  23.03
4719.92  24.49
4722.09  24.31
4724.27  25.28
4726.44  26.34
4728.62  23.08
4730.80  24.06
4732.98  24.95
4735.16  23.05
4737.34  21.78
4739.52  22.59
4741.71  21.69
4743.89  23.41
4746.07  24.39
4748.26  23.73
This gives -4.9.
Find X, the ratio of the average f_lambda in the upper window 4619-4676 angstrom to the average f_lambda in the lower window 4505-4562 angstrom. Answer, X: 1.17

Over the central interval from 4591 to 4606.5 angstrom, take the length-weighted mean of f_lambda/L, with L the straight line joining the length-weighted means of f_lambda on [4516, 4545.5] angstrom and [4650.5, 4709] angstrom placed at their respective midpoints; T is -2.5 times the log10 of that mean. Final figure -0.10 mag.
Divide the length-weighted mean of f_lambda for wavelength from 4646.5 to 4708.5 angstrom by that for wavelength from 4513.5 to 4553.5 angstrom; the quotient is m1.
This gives 1.22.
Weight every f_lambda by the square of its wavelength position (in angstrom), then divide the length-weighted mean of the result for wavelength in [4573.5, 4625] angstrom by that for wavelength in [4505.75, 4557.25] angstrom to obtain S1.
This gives 1.24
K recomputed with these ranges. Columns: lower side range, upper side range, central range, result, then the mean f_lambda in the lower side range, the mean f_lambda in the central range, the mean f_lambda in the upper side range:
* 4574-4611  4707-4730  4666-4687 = 0.66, 23.9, 23.4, 24.3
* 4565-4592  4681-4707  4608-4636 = -0.81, 24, 24.8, 24.2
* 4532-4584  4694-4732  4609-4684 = -2.34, 22.1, 24.2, 24.4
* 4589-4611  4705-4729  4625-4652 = 0.65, 24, 23.5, 24.3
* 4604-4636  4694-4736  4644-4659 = 0.71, 24.6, 23.4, 24.4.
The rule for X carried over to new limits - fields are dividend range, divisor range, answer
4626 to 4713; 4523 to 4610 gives 1.08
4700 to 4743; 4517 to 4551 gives 1.21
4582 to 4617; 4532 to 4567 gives 1.14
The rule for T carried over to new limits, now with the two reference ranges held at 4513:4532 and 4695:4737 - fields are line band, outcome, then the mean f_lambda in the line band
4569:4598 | -0.13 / 24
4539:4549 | -0.03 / 20.9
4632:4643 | -0.04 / 23.3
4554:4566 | -0.13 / 23.5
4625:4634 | -0.09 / 24.4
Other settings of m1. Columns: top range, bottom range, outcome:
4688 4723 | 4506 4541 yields 1.22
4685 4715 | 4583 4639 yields 1.01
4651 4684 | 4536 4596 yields 1.05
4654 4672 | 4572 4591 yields 1.03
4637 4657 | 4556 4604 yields 0.96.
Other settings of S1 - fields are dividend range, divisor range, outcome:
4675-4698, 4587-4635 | 1.02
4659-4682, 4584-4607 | 1.05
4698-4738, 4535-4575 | 1.16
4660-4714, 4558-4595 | 1.06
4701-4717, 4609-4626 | 1.00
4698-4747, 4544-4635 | 1.07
